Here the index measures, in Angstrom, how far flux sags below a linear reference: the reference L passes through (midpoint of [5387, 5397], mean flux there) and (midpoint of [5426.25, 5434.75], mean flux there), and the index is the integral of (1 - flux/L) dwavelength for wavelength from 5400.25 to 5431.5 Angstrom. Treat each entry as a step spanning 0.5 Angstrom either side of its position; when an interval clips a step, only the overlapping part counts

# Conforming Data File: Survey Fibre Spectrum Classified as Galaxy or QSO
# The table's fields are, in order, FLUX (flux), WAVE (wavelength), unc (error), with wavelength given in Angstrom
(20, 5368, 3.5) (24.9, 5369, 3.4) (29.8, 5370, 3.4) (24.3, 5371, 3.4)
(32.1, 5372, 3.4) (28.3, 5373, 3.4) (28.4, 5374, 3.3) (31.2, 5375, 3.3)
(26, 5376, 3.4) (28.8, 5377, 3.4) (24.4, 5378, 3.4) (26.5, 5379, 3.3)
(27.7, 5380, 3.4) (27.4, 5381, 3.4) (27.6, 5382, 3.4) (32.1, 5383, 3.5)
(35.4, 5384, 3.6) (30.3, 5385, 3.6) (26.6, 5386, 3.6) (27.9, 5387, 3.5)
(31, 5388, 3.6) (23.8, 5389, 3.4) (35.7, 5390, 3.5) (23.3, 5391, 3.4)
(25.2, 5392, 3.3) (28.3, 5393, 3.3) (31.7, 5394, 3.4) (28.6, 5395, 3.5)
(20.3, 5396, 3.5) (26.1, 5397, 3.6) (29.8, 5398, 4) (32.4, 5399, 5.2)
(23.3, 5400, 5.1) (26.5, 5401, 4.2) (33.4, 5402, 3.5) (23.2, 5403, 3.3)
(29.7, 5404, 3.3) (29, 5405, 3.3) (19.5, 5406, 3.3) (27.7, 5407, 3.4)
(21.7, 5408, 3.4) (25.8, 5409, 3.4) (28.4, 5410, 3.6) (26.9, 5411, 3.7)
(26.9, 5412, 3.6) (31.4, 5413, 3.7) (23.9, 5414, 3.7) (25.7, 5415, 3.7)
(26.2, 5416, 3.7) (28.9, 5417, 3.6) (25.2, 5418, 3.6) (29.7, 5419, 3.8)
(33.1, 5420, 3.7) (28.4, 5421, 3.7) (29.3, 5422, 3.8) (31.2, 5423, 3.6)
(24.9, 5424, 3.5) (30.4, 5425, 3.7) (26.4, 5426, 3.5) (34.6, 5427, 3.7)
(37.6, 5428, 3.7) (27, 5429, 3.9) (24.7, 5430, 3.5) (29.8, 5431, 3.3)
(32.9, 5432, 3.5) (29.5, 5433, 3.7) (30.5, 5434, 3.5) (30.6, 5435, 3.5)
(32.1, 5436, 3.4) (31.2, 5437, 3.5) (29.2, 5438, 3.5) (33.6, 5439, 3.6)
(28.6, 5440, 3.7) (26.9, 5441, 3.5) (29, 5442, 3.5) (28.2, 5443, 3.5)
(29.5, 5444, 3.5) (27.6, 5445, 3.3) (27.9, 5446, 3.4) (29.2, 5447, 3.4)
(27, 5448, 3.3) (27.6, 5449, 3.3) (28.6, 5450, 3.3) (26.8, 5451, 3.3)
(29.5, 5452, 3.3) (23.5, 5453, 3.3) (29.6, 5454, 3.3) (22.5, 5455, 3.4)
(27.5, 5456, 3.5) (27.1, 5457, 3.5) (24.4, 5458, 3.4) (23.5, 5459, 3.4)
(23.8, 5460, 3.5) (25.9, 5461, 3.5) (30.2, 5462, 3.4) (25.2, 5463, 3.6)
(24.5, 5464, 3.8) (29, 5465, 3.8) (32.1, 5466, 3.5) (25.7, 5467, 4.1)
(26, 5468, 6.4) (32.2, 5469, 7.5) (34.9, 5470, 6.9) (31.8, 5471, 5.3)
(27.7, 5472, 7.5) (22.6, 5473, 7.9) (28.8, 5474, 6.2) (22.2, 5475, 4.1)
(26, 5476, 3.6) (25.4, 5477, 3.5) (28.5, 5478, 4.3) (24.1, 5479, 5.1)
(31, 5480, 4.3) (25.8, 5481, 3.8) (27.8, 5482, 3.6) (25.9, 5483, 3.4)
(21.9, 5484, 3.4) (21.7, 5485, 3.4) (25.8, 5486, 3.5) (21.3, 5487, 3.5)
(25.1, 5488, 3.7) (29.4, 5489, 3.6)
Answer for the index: 1.6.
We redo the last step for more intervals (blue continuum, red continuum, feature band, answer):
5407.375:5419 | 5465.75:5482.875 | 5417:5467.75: -2.50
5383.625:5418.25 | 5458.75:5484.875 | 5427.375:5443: -1.71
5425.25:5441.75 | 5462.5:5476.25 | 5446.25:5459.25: 0.99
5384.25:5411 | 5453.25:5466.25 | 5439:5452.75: -0.87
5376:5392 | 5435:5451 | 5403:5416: 1.10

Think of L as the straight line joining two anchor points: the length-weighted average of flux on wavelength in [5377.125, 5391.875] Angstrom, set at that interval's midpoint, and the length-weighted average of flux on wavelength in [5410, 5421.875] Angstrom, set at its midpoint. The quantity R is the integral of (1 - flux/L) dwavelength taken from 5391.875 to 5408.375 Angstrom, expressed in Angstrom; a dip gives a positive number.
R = 0.7 Angstrom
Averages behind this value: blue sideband 28.5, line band 26.9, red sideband 27.9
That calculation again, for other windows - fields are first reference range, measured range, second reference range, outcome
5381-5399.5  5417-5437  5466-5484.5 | -1.3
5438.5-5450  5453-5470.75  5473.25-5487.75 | -0.2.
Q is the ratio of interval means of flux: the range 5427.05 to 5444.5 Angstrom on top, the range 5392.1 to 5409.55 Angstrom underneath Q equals 1.12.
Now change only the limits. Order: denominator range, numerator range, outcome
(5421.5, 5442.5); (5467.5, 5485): 0.90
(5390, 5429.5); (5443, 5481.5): 0.98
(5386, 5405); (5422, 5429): 1.10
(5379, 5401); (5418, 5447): 1.05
